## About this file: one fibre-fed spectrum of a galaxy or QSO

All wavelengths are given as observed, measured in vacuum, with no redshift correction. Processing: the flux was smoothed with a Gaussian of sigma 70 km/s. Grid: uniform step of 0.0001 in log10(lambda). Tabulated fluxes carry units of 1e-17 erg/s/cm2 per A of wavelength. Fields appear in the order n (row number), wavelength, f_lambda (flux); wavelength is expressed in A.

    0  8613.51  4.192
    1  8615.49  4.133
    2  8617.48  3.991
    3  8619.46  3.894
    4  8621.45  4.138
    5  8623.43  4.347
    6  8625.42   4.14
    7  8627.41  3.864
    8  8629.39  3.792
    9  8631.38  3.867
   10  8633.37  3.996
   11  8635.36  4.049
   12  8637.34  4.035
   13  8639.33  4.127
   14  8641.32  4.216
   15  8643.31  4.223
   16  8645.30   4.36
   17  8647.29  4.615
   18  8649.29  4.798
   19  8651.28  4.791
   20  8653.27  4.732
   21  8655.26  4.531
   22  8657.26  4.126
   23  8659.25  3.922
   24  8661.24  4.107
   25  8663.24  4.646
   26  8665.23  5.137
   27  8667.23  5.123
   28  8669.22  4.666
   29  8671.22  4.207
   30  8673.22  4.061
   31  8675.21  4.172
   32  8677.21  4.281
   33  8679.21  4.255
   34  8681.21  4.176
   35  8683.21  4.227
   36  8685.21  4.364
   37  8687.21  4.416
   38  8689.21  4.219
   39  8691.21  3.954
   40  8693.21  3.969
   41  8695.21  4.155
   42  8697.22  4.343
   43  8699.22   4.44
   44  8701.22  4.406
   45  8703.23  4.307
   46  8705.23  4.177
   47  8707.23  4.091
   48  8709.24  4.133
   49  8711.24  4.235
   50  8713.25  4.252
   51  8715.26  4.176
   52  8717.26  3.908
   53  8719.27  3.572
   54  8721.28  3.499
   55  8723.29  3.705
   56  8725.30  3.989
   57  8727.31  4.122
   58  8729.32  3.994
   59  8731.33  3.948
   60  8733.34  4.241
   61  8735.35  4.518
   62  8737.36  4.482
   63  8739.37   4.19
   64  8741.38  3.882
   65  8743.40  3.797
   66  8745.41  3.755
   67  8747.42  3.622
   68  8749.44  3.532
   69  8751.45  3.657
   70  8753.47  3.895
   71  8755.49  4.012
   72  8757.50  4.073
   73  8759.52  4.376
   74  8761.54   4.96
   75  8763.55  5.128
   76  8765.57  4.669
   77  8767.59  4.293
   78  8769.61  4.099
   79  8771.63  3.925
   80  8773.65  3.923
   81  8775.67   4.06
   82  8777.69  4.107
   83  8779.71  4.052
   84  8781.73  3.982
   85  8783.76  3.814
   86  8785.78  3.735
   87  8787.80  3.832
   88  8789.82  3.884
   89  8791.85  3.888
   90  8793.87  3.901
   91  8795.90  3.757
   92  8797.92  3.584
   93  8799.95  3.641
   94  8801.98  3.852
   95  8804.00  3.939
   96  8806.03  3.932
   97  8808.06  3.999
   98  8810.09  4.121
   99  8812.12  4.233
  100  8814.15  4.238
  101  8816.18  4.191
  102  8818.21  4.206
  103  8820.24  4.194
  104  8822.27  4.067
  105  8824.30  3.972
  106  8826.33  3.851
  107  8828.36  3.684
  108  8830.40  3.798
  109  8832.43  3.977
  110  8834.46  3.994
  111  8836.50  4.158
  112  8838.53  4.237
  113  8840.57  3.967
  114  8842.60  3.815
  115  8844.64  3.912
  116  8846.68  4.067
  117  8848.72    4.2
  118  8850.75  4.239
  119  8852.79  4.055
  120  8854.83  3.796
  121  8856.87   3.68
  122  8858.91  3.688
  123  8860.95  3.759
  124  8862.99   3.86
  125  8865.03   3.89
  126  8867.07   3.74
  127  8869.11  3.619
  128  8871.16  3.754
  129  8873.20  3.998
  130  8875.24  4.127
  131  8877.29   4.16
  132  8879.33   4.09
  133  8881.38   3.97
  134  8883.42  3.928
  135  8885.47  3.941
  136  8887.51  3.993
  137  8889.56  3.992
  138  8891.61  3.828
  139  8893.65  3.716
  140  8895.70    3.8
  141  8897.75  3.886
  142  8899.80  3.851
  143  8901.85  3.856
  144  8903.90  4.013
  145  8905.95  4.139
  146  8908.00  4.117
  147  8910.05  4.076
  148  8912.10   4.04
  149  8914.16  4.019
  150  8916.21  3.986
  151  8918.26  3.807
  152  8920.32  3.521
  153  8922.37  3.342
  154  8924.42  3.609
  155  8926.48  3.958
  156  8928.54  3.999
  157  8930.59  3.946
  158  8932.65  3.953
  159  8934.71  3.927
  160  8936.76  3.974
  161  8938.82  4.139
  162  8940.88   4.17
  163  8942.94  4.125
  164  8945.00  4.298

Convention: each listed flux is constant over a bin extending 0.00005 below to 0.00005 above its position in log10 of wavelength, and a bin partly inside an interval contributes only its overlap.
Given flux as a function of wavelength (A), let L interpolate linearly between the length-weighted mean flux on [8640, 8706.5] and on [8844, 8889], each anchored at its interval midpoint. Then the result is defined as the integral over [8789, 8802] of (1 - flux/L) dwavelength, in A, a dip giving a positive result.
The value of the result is 1.0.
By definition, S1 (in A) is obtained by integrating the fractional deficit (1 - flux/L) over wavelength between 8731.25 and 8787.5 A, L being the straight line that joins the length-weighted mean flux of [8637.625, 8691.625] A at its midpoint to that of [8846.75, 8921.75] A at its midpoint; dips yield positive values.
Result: 1.19 A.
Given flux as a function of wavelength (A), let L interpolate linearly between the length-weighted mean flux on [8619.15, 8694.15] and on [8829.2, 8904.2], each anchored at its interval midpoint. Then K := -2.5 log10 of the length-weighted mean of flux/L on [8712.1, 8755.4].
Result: 0.06 mag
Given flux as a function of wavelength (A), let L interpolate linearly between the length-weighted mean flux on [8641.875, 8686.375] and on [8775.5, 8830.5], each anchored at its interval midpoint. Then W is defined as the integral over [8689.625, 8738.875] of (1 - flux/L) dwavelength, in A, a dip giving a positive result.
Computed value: 1.7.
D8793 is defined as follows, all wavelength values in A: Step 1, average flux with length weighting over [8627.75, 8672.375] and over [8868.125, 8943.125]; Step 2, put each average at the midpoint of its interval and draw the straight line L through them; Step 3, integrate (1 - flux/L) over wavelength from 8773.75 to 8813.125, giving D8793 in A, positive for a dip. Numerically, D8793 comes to 2.0 A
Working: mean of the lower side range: 4.36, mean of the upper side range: 3.93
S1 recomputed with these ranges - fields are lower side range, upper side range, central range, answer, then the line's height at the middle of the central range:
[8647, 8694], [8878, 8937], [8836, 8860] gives 0.3 A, 4.03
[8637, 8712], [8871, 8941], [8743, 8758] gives 1.5 A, 4.2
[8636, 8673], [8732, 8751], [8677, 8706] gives 0.1 A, 4.26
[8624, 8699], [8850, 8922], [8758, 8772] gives -1.3 A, 4.11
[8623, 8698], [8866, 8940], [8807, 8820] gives -0.4 A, 4.05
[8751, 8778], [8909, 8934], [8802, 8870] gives 1.6 A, 4.07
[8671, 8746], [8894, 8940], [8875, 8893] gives -0.2 A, 3.94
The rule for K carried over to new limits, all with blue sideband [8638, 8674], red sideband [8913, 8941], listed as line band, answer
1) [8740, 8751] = 0.146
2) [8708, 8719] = 0.061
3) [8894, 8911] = -0.008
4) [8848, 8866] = 0.033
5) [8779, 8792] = 0.081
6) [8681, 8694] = 0.051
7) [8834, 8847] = 0.012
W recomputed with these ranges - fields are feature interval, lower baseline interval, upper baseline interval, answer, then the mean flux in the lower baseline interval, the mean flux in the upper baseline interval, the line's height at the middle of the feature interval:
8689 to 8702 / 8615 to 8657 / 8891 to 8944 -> -0.2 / 4.22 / 3.92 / 4.16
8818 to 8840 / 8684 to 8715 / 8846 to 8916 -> 0.1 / 4.23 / 3.94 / 4.02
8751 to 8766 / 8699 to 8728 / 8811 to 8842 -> -1.1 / 4.06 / 4.05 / 4.05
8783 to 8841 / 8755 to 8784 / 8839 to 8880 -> 2.0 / 4.25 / 3.92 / 4.09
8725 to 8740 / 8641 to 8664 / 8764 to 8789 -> 0.0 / 4.42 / 4.06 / 4.19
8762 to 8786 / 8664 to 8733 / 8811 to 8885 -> -0.6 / 4.2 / 3.98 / 4.09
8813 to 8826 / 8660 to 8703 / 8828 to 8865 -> -0.4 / 4.35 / 3.94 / 4.01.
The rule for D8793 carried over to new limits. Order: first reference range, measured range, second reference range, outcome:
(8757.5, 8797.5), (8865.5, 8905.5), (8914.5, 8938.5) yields 0.0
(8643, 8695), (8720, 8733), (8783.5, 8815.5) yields 0.9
